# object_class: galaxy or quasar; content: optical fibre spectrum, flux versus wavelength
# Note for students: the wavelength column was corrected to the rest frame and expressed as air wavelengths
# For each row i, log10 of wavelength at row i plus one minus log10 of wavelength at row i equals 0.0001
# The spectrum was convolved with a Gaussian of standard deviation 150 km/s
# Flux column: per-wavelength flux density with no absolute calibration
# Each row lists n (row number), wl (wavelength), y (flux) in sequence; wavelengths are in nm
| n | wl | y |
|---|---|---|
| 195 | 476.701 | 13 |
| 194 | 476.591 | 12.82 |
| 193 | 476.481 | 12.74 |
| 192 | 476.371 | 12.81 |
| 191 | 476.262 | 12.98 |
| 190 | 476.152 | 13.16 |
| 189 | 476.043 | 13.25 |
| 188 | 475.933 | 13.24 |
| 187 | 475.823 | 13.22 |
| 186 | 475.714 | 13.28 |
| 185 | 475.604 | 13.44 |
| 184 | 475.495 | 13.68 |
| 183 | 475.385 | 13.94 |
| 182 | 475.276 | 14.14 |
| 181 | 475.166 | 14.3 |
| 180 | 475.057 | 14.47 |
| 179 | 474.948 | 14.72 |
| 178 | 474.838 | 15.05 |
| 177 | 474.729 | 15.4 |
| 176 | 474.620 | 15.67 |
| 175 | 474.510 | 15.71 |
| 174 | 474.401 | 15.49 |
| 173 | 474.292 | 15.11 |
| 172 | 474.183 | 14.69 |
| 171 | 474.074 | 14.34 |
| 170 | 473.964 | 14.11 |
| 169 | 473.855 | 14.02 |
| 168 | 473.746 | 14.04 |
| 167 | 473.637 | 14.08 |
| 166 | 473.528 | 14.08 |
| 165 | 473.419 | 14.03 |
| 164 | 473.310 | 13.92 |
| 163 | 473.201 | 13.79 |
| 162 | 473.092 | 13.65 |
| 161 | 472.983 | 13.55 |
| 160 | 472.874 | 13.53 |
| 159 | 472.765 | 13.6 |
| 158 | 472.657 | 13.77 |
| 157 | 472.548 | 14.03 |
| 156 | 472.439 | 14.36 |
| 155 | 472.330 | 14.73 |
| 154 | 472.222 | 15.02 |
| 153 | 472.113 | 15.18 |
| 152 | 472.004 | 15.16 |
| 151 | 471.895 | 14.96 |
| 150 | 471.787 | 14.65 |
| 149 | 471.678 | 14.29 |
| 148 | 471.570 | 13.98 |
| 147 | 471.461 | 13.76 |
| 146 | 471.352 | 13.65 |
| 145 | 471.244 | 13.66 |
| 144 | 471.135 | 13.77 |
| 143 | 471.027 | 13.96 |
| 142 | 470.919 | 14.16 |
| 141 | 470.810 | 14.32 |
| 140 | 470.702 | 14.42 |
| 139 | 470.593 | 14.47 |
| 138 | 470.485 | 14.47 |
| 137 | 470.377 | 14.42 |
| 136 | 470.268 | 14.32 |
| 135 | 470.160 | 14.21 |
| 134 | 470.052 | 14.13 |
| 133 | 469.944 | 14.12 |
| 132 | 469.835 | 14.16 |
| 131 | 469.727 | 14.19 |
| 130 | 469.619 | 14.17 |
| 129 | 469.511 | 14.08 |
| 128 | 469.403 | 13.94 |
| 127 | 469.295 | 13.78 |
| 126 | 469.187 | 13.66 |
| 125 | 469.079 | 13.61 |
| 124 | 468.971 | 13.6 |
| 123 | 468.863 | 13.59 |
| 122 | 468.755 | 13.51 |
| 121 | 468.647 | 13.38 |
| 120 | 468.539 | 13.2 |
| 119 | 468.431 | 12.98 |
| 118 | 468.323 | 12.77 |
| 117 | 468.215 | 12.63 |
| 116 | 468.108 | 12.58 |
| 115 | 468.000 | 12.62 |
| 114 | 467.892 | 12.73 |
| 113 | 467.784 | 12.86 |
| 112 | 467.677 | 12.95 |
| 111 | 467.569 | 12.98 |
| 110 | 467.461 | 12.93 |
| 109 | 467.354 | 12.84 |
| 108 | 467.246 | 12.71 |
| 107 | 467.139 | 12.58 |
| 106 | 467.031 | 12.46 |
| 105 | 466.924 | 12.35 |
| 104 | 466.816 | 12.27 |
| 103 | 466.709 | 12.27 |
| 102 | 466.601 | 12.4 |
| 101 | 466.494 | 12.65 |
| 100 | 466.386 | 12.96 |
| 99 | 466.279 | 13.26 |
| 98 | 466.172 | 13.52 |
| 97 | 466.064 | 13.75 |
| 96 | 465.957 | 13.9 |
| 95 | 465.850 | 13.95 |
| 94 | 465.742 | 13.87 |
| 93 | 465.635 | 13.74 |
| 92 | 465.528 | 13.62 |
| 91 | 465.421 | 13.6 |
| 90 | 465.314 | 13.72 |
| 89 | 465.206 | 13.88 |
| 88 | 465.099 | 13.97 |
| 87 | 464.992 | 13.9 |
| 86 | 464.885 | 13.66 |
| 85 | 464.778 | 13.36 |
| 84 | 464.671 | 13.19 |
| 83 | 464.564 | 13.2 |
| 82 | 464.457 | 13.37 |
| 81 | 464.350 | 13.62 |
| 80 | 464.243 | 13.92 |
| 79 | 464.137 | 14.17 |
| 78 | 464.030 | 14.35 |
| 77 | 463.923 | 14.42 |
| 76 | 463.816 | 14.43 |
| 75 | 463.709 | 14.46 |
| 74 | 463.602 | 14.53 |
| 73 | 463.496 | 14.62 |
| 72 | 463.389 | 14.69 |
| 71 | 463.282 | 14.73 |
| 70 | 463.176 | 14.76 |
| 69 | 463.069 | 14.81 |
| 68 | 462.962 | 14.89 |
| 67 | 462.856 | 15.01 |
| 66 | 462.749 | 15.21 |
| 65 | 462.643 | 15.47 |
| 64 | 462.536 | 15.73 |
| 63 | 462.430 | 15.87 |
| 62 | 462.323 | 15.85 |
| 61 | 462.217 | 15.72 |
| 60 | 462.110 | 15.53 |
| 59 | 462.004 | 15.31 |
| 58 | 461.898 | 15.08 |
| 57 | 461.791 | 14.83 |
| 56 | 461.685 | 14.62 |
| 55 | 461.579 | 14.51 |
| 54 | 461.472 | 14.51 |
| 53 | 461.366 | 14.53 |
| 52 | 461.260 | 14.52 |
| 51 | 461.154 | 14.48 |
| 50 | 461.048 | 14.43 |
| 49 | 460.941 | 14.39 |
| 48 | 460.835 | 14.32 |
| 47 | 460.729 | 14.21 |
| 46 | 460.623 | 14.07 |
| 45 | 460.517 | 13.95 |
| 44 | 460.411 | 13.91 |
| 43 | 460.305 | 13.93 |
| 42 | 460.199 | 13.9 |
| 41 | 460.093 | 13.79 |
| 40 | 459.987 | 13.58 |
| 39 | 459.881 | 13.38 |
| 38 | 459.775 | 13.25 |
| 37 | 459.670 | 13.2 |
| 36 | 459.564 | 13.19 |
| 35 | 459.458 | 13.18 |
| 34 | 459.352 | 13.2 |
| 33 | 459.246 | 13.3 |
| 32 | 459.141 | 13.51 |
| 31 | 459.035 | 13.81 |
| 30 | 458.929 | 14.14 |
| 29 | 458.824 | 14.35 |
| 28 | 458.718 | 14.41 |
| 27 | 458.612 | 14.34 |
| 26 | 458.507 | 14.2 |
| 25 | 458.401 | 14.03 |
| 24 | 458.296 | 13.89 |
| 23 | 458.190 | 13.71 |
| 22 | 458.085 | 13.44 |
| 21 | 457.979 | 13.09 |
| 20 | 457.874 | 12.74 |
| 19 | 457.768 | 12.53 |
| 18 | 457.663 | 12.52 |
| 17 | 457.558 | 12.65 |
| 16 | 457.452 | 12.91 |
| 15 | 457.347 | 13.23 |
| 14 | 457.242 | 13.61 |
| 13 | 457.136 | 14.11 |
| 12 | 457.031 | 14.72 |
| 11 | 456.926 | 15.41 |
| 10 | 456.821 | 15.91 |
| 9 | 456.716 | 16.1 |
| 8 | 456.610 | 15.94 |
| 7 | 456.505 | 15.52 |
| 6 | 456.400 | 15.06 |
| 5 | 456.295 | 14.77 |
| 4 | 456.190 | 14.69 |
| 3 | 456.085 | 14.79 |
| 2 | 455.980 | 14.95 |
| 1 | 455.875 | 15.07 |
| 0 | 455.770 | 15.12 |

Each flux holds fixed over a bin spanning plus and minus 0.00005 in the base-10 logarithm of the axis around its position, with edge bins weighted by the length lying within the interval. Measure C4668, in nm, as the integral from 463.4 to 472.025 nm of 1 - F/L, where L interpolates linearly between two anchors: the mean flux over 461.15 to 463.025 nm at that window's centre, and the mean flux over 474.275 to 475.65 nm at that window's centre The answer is 0.74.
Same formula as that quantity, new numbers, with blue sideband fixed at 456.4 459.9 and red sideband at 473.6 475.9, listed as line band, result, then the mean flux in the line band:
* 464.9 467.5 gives 0.169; 13.2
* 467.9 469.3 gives 0.101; 13.2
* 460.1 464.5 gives -0.189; 14.6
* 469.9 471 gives -0.002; 14.3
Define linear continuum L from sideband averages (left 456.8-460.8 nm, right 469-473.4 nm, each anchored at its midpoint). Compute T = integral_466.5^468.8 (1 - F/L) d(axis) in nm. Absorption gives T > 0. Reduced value 0.21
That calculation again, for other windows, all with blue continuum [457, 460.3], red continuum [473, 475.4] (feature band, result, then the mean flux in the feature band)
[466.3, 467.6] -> 0.13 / 12.6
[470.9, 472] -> 0.01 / 14.1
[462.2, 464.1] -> -0.16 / 15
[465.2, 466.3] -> 0.02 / 13.7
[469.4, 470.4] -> 0.00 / 14.2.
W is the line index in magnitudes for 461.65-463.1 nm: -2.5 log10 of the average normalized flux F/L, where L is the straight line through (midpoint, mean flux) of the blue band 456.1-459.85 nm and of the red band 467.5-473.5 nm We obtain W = -0.102 mag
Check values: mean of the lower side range 14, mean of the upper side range 13.9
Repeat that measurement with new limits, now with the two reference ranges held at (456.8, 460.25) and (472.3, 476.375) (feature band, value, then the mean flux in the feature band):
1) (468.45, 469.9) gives 0.02 mag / 13.7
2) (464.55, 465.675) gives 0.02 mag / 13.6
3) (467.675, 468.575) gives 0.09 mag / 12.8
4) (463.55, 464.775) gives -0.01 mag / 13.9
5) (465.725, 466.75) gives 0.05 mag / 13.2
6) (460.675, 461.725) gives -0.06 mag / 14.4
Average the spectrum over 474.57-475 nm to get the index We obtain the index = 15.2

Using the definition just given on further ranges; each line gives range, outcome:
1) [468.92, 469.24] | 13.6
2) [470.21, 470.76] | 14.4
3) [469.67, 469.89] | 14.1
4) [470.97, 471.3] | 13.8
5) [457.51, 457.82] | 12.6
